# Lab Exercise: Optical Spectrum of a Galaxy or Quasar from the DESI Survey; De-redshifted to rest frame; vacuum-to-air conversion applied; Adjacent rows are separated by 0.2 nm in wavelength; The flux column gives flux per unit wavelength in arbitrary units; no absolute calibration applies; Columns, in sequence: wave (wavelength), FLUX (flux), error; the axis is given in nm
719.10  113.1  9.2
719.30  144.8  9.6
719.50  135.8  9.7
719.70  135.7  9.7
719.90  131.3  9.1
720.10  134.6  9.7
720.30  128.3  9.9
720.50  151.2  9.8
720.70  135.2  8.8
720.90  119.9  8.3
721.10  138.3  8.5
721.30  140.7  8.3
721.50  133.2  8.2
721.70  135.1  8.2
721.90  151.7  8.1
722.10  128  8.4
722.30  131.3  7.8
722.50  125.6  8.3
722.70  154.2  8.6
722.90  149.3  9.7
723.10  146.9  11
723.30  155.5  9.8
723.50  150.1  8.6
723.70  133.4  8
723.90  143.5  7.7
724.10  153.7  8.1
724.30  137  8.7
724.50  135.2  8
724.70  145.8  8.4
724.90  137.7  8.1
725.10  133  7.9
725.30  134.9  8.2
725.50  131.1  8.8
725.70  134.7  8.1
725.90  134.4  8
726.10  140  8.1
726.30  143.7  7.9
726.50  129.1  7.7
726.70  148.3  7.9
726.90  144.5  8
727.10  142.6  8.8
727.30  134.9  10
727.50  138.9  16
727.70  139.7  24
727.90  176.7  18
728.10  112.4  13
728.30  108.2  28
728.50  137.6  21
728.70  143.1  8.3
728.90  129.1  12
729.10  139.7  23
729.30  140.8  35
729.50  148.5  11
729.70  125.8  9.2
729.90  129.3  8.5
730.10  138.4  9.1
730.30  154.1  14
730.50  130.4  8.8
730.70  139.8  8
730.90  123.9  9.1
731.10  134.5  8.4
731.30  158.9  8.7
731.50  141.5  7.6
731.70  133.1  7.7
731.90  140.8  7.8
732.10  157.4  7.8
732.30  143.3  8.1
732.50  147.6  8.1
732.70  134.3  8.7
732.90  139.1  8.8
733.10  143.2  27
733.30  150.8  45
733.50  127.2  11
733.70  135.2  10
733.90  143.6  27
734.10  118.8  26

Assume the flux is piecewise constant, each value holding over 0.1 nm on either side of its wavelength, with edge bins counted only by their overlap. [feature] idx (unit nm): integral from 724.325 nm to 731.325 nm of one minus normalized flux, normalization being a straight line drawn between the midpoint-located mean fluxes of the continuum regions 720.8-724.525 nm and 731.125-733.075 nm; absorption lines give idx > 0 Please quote 0.23 nm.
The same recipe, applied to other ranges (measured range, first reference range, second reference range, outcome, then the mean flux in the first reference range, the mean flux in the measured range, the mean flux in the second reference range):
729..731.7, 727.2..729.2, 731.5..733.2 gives 0.012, 136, 139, 142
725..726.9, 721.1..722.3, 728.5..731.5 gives 0.012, 137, 137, 138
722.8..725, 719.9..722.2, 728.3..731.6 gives -0.129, 136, 144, 138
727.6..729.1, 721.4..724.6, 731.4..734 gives 0.062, 141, 136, 141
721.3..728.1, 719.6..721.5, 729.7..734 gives -0.190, 135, 141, 140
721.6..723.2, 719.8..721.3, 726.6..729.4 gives -0.056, 135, 140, 138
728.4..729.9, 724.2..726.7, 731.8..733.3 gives 0.036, 137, 137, 144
